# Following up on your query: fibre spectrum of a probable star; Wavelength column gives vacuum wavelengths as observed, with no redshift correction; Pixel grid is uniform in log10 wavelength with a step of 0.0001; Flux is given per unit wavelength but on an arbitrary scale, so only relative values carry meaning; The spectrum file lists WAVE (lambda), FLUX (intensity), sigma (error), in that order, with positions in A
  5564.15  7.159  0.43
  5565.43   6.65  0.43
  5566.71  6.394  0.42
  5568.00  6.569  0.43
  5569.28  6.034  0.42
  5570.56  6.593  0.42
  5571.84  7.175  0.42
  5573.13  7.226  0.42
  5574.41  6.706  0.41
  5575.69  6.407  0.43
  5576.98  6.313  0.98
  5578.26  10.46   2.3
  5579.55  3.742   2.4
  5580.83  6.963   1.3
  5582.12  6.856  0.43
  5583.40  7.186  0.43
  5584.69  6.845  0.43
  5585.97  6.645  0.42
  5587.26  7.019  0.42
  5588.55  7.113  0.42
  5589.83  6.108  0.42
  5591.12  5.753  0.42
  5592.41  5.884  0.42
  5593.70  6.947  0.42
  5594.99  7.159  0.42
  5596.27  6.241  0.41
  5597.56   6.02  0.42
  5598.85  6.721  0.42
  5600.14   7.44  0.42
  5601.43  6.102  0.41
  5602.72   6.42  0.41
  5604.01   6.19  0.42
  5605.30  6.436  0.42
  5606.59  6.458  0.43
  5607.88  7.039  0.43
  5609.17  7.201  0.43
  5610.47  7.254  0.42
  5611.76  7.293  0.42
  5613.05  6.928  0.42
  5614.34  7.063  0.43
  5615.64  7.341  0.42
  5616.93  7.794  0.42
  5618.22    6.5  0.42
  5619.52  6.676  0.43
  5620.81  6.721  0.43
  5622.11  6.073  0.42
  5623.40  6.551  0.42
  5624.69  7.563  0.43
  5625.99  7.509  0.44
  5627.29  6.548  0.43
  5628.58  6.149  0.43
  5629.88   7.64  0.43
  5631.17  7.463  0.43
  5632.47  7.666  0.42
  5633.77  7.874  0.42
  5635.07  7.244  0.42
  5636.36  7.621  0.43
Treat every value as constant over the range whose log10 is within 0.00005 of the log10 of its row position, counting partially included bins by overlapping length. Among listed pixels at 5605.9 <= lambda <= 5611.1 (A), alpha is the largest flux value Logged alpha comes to 7.254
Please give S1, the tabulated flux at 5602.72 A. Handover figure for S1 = 6.42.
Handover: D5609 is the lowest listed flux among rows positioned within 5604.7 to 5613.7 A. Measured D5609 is 6.436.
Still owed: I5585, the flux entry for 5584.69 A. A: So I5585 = 6.845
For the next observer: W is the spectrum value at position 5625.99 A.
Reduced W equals 7.509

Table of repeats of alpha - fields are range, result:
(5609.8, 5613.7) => 7.293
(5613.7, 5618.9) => 7.794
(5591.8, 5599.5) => 7.159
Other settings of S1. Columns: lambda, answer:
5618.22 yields 6.5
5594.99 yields 7.159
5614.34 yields 7.063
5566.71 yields 6.394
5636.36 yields 7.621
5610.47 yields 7.254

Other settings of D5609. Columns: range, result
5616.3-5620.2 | 6.5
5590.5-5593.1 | 5.753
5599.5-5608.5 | 6.102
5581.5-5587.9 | 6.645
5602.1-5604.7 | 6.19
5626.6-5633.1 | 6.149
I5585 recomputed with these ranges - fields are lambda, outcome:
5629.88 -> 7.64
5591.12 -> 5.753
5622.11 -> 6.073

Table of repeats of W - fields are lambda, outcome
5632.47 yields 7.666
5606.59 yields 6.458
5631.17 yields 7.463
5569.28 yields 6.034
